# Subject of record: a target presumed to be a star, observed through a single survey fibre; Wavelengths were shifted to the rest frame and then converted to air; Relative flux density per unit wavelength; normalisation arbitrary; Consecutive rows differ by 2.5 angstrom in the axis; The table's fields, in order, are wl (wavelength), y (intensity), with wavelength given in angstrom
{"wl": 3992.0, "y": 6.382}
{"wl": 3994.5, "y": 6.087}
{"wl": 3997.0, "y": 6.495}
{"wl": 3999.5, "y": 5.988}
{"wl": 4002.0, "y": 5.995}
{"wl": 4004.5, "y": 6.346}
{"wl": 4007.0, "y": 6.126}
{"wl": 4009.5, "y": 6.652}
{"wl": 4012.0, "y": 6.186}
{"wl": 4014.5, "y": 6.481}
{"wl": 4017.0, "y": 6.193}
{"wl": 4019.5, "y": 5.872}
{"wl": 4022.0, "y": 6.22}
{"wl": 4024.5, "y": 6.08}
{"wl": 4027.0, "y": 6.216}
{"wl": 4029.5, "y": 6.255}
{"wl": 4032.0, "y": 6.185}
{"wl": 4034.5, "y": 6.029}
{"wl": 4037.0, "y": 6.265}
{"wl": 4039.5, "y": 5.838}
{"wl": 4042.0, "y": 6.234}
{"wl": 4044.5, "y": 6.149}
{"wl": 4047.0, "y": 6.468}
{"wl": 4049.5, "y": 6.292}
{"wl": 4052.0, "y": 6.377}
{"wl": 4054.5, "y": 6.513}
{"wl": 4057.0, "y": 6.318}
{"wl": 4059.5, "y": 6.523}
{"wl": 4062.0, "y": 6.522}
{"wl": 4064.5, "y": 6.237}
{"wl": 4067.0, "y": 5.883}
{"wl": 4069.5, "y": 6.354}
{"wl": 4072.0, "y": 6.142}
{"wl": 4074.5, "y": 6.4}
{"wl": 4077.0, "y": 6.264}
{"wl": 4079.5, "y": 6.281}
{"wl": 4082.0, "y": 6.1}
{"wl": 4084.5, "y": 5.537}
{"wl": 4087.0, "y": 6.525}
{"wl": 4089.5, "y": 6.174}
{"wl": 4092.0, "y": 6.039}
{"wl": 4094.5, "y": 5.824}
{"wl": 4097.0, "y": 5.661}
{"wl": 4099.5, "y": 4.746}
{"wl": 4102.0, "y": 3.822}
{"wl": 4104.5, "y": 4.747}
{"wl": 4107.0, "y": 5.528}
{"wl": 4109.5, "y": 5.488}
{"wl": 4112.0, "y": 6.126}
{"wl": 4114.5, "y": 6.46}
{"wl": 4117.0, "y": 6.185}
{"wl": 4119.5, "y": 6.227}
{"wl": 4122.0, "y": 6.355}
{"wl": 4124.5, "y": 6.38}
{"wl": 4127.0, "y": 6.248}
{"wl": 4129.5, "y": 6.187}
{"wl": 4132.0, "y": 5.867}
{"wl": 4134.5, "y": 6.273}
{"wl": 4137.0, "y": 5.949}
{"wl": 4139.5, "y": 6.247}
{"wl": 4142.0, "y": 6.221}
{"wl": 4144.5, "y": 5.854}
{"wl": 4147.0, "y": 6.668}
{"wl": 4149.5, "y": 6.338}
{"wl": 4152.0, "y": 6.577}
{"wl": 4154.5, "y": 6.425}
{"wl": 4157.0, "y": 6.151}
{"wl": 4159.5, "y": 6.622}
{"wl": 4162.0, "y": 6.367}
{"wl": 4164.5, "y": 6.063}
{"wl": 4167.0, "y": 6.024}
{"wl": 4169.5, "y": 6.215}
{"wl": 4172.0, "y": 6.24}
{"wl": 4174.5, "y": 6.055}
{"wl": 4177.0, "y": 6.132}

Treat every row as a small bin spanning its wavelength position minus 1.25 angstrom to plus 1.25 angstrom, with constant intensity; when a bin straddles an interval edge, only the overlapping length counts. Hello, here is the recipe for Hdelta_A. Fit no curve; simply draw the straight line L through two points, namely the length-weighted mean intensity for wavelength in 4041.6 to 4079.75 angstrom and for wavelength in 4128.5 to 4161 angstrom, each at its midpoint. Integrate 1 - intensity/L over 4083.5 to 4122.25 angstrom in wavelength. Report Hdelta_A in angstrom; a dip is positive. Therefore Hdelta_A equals 3.6 angstrom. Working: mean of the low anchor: 6.31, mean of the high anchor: 6.26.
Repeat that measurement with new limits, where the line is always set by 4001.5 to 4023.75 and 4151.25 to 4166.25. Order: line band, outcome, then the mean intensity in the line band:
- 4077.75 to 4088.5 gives 0.29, 6.12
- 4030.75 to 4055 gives 0.12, 6.23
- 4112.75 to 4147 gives 0.66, 6.21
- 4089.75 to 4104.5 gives 2.47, 5.24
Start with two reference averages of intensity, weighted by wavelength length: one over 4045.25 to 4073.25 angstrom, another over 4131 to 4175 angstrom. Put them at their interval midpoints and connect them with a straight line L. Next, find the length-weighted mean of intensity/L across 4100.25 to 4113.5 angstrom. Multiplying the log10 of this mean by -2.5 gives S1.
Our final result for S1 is 0.21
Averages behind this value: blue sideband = 6.33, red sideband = 6.24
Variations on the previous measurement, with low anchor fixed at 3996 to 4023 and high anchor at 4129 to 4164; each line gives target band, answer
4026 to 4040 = 0.02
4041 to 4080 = -0.01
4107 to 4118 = 0.05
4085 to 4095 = 0.02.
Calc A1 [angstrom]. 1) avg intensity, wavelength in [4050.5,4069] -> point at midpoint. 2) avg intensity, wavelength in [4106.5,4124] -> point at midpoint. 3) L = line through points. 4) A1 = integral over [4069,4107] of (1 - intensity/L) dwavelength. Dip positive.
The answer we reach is 2.8 angstrom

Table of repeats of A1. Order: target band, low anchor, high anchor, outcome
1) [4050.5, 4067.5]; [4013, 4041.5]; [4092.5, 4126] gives -1.1 angstrom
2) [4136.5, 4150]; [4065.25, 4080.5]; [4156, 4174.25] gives 0.0 angstrom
